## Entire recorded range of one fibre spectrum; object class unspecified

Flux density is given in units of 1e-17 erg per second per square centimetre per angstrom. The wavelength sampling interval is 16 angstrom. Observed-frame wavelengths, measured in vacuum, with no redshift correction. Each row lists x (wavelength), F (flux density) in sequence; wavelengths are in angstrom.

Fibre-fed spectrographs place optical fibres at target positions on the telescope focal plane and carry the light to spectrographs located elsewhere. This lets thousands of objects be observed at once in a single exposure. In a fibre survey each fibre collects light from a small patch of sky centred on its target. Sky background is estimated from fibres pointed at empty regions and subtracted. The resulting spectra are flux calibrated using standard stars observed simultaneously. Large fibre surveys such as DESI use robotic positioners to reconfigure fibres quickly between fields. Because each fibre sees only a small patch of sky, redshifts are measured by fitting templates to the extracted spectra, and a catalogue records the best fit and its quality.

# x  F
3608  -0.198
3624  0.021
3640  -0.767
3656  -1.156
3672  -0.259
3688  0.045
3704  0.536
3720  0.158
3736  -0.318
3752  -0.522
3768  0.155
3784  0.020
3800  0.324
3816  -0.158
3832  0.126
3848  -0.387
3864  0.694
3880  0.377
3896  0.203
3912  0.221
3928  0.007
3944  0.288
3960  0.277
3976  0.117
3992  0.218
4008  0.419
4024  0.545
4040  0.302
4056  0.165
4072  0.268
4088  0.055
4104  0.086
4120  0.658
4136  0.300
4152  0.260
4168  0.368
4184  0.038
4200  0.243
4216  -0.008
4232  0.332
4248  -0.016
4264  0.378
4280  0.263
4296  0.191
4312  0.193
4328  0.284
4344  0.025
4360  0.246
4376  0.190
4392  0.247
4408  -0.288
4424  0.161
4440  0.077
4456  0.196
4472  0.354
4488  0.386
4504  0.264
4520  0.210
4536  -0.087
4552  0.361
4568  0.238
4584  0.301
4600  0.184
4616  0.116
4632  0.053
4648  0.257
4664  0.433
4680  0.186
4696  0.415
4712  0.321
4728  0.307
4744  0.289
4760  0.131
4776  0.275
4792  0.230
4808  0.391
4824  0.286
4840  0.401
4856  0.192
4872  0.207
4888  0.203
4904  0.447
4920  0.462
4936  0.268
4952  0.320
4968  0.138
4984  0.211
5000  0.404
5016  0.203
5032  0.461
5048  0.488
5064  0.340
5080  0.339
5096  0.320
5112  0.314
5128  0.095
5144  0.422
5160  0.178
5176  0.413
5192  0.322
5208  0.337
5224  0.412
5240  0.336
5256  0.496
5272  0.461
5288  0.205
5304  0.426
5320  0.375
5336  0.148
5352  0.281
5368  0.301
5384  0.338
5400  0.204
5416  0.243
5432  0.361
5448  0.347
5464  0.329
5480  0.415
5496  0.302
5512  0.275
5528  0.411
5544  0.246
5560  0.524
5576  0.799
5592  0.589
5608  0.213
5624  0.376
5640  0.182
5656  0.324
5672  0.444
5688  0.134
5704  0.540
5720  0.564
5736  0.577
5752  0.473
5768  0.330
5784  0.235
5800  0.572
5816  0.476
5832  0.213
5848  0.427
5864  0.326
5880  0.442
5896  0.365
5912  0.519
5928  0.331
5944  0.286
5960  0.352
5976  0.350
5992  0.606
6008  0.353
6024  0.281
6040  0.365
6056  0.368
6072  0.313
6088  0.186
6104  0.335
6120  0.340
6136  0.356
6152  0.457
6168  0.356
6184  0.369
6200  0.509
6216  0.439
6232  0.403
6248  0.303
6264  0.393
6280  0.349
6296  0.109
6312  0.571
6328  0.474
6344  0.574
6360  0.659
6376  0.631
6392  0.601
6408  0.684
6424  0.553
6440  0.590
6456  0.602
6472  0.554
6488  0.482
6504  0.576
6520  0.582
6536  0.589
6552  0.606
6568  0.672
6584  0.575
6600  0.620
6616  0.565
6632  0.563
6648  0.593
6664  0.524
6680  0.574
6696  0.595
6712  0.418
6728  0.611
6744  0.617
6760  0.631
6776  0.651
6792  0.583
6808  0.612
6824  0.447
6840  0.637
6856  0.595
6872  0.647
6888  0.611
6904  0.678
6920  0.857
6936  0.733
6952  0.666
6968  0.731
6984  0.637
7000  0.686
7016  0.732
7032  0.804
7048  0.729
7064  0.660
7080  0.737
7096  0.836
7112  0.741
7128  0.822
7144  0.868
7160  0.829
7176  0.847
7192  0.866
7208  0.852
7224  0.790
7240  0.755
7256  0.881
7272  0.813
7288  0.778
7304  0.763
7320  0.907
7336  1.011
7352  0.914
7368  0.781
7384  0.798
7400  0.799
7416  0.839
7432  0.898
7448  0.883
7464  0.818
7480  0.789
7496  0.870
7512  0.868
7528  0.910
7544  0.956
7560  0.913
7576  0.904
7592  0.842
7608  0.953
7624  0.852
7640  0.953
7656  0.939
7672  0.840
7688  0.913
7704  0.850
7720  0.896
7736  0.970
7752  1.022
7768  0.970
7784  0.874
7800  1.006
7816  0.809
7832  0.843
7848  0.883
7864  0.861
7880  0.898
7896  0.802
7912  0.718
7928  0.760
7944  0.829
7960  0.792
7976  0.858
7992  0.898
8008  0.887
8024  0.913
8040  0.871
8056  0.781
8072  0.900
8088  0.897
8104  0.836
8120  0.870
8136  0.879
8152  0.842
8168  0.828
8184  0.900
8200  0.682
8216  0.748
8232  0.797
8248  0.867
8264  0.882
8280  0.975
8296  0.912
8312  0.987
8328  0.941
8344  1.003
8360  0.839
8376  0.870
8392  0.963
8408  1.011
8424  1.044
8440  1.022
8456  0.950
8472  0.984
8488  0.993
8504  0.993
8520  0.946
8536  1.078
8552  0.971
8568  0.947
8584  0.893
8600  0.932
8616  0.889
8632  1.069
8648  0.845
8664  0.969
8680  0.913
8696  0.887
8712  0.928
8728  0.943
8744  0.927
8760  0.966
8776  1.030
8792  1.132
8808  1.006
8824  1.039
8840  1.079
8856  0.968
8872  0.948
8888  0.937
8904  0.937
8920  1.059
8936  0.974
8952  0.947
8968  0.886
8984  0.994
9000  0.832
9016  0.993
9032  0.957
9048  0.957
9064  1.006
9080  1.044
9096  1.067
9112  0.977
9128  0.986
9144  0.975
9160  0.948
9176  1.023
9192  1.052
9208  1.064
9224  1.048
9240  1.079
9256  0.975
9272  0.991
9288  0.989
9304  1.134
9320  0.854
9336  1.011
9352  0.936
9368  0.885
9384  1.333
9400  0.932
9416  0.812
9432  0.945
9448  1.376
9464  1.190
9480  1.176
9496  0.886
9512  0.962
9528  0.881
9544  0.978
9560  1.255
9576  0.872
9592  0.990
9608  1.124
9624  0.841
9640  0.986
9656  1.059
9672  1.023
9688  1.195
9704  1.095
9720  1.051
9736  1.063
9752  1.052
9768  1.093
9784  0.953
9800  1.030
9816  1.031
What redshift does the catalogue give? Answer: 0.586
